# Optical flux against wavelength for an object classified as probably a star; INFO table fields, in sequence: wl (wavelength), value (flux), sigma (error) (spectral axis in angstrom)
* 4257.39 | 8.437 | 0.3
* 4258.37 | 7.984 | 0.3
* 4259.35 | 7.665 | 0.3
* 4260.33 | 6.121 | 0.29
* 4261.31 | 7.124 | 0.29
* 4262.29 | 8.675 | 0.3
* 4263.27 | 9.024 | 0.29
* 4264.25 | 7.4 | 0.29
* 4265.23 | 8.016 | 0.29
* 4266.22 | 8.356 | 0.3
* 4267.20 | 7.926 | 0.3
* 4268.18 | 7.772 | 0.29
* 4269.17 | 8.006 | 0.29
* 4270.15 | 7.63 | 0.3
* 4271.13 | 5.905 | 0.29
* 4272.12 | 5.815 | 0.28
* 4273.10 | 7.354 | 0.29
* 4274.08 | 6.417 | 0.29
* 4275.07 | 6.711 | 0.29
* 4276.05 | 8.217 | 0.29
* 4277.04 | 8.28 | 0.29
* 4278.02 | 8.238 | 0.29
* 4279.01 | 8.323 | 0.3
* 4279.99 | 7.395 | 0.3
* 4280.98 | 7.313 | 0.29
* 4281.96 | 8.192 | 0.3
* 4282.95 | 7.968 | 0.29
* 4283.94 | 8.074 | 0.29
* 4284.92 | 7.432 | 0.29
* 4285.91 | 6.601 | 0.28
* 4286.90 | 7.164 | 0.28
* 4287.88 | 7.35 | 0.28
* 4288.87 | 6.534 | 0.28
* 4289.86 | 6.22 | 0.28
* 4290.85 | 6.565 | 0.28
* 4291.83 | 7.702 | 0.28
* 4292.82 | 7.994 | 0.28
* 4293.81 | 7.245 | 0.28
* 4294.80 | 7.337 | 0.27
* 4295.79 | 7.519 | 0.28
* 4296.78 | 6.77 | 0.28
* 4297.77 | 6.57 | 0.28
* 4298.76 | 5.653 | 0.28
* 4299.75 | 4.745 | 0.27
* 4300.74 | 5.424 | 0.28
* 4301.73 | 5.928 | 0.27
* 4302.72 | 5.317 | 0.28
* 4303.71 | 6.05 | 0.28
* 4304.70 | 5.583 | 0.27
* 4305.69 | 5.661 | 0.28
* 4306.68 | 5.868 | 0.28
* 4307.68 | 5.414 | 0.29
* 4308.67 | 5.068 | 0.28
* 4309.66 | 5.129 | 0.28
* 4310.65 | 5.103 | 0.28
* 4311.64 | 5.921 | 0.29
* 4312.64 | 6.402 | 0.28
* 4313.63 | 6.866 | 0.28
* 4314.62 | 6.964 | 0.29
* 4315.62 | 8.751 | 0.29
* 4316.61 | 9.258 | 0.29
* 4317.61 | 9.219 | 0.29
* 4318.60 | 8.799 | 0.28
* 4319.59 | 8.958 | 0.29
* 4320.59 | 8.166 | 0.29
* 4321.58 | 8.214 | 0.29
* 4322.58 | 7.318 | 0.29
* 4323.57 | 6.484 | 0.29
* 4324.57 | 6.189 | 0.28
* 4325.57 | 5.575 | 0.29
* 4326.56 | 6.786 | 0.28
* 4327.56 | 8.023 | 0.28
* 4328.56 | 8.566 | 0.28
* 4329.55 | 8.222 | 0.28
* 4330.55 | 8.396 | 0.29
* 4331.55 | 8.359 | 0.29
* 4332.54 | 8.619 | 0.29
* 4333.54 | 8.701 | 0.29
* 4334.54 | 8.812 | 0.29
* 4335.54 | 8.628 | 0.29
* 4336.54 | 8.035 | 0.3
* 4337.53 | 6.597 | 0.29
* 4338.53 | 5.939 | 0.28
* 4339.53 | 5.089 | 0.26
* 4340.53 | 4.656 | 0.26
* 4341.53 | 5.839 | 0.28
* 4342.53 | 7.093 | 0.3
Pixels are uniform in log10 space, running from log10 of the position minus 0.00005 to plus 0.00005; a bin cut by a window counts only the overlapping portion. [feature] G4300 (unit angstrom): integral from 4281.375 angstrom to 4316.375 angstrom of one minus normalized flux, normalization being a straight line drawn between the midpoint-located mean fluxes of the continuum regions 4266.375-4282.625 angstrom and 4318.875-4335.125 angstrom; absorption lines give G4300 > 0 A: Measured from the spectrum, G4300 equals 5.0 angstrom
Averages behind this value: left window 7.49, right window 7.85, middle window 6.57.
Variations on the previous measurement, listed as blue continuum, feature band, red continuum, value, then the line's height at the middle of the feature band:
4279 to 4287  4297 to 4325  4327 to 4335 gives 5.2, 8.09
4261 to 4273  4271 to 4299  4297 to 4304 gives -2.8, 6.6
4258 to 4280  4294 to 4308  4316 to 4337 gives 3.3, 7.85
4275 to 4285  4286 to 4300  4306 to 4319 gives 1.2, 7.46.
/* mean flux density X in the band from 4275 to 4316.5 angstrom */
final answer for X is 6.77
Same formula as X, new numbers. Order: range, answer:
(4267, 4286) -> 7.49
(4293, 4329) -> 6.75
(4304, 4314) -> 5.69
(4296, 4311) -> 5.66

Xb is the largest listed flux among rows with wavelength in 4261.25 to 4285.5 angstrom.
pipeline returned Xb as 9.024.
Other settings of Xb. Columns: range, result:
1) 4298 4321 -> 9.258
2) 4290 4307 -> 7.994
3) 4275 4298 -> 8.323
